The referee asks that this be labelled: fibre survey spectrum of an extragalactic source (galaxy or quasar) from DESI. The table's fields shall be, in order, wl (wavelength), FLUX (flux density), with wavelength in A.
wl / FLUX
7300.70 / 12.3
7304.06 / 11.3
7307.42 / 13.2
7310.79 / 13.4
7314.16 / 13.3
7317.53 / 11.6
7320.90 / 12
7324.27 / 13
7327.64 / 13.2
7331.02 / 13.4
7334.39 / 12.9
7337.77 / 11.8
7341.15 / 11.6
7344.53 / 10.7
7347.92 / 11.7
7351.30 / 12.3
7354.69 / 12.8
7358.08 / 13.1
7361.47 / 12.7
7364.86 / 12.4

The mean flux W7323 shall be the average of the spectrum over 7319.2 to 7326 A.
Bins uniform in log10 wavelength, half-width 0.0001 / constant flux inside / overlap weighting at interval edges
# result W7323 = 12.5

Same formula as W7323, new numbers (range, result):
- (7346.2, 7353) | 12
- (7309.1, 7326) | 12.7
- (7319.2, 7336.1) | 12.9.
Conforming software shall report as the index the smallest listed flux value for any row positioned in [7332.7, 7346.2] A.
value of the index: 10.7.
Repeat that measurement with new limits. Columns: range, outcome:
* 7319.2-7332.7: 12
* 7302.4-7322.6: 11.3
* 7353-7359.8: 12.8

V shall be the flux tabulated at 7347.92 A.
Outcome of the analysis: 11.7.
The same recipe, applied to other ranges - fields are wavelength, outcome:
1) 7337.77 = 11.8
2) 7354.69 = 12.8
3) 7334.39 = 12.9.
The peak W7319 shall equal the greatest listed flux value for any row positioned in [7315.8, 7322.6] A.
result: 12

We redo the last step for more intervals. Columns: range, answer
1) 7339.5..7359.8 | 13.1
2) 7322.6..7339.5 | 13.4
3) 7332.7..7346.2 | 12.9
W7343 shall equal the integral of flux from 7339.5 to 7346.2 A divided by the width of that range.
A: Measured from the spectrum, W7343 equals 11.2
